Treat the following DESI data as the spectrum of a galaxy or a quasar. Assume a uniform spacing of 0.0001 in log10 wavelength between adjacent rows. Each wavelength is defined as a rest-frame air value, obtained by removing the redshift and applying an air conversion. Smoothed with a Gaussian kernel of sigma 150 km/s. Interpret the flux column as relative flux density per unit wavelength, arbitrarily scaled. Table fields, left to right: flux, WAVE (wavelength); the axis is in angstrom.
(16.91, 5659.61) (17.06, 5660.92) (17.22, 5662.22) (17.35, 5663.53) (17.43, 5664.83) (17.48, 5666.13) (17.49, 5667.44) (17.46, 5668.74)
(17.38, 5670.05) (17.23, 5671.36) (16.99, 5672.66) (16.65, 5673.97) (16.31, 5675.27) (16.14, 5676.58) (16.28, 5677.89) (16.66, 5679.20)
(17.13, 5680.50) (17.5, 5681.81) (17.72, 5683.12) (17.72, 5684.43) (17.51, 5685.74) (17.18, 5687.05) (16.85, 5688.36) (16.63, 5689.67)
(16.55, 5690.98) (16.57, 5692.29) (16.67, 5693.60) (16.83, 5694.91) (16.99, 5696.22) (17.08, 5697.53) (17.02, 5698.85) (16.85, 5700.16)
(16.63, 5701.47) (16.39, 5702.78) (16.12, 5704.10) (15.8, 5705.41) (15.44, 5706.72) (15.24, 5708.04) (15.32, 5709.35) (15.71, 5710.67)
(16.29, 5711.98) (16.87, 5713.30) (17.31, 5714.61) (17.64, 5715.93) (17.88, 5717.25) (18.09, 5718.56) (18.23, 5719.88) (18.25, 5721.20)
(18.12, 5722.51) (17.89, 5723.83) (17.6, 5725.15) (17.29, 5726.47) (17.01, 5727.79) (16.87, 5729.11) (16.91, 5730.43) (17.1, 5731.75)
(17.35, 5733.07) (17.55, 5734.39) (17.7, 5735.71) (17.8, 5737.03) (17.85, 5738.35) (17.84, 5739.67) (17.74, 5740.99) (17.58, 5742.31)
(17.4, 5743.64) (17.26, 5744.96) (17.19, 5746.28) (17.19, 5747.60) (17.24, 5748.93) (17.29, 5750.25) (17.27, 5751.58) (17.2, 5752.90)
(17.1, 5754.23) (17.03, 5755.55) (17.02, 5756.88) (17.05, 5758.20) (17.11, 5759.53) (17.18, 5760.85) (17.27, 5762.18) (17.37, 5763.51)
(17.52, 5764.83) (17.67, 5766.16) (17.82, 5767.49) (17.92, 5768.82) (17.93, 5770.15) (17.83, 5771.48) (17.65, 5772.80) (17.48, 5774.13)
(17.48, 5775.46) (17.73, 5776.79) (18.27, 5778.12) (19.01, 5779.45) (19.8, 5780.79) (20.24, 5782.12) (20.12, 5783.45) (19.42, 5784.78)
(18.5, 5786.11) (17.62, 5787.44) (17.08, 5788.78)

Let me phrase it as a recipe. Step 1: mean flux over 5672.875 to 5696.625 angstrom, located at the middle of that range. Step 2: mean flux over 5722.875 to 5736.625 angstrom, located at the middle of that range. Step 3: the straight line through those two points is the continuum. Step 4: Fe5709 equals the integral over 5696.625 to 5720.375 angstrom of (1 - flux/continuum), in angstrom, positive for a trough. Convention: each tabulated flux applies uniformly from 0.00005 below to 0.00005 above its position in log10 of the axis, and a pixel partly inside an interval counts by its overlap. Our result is 0.7 angstrom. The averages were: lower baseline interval 16.9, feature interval 16.7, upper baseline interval 17.3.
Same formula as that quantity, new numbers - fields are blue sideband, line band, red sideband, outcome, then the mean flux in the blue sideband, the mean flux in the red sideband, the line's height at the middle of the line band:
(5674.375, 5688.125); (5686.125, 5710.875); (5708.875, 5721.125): 0.9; 17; 17.1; 17.1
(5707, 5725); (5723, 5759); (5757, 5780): 0.0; 17.1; 17.6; 17.4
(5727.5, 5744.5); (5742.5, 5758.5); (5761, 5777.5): 0.3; 17.4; 17.6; 17.5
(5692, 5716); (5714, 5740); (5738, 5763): -1.2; 16.4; 17.3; 16.9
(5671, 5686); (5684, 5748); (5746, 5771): 0.2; 17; 17.3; 17.1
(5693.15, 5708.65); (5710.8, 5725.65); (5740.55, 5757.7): -0.8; 16.4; 17.3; 16.7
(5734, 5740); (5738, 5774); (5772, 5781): 1.0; 17.8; 18.1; 17.9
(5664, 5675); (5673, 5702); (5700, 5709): -0.5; 17.2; 16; 16.6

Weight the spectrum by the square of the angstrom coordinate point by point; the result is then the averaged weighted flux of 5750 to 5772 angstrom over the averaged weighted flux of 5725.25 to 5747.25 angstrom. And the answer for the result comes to 1.01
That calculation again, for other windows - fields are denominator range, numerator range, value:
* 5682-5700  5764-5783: 1.10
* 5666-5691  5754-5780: 1.06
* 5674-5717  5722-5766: 1.06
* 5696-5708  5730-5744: 1.08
